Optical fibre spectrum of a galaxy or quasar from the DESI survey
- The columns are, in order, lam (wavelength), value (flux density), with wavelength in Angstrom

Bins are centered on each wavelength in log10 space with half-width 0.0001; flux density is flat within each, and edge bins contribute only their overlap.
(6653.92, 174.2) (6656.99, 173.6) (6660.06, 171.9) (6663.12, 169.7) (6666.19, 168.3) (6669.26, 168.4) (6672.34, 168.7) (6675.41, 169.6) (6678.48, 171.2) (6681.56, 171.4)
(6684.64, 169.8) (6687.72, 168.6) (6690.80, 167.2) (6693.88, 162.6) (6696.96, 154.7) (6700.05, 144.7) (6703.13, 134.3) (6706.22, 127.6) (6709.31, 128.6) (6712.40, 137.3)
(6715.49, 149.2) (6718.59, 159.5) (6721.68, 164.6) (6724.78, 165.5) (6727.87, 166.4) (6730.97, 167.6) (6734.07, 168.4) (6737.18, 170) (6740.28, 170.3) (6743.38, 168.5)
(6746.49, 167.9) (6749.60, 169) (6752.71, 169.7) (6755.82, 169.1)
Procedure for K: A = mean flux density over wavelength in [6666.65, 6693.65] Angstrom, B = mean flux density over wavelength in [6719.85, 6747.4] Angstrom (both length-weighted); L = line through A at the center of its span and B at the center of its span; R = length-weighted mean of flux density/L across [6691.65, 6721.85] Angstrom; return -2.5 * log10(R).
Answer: 0.155 mag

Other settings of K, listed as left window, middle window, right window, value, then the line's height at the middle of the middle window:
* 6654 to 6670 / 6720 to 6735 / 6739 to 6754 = 0.02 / 169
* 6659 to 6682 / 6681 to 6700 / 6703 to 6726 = -0.03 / 159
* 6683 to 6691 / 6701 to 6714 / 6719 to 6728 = 0.25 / 167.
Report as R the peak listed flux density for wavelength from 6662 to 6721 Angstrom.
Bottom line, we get 171.4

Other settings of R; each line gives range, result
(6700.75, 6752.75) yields 170.3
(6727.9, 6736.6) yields 168.4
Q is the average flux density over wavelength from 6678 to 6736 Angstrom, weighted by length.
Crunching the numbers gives 157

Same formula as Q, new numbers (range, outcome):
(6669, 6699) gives 167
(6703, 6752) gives 158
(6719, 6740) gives 167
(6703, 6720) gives 140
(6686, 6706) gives 154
